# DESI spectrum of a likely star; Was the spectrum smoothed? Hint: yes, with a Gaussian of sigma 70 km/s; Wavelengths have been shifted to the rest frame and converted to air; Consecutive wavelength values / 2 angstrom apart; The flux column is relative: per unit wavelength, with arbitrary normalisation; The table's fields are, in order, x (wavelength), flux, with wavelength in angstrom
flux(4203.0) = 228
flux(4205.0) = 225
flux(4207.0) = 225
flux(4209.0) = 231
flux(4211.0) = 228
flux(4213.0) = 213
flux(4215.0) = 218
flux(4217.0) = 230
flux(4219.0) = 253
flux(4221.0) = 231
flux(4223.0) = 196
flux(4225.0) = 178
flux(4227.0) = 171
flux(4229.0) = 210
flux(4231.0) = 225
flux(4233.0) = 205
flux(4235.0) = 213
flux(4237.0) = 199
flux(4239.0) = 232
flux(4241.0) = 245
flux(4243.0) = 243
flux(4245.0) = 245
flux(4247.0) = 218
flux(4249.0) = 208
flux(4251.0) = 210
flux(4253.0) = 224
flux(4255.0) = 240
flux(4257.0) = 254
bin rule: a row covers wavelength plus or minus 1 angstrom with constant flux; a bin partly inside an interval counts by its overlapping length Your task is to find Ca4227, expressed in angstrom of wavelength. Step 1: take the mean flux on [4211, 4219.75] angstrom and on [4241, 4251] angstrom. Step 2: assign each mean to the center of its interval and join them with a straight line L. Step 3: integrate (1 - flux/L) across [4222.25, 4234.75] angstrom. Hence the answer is 1.6 angstrom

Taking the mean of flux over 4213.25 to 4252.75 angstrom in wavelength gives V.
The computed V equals 217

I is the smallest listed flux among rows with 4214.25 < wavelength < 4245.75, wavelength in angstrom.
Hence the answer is 171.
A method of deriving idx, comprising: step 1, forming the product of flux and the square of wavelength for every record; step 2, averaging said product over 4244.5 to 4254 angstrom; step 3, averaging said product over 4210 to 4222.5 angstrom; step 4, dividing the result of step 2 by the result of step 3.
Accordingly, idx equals 1.0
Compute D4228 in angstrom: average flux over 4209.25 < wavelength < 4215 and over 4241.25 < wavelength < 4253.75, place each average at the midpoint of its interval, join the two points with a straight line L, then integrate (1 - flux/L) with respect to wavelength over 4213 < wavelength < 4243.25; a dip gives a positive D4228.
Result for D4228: 1.0 angstrom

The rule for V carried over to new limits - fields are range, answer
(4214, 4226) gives 218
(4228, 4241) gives 216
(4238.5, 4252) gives 229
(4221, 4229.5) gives 192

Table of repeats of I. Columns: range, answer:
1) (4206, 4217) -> 213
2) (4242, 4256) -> 208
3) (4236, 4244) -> 199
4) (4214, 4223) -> 196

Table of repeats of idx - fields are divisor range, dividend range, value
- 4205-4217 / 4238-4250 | 1.05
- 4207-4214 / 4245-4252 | 0.98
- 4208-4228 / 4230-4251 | 1.05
